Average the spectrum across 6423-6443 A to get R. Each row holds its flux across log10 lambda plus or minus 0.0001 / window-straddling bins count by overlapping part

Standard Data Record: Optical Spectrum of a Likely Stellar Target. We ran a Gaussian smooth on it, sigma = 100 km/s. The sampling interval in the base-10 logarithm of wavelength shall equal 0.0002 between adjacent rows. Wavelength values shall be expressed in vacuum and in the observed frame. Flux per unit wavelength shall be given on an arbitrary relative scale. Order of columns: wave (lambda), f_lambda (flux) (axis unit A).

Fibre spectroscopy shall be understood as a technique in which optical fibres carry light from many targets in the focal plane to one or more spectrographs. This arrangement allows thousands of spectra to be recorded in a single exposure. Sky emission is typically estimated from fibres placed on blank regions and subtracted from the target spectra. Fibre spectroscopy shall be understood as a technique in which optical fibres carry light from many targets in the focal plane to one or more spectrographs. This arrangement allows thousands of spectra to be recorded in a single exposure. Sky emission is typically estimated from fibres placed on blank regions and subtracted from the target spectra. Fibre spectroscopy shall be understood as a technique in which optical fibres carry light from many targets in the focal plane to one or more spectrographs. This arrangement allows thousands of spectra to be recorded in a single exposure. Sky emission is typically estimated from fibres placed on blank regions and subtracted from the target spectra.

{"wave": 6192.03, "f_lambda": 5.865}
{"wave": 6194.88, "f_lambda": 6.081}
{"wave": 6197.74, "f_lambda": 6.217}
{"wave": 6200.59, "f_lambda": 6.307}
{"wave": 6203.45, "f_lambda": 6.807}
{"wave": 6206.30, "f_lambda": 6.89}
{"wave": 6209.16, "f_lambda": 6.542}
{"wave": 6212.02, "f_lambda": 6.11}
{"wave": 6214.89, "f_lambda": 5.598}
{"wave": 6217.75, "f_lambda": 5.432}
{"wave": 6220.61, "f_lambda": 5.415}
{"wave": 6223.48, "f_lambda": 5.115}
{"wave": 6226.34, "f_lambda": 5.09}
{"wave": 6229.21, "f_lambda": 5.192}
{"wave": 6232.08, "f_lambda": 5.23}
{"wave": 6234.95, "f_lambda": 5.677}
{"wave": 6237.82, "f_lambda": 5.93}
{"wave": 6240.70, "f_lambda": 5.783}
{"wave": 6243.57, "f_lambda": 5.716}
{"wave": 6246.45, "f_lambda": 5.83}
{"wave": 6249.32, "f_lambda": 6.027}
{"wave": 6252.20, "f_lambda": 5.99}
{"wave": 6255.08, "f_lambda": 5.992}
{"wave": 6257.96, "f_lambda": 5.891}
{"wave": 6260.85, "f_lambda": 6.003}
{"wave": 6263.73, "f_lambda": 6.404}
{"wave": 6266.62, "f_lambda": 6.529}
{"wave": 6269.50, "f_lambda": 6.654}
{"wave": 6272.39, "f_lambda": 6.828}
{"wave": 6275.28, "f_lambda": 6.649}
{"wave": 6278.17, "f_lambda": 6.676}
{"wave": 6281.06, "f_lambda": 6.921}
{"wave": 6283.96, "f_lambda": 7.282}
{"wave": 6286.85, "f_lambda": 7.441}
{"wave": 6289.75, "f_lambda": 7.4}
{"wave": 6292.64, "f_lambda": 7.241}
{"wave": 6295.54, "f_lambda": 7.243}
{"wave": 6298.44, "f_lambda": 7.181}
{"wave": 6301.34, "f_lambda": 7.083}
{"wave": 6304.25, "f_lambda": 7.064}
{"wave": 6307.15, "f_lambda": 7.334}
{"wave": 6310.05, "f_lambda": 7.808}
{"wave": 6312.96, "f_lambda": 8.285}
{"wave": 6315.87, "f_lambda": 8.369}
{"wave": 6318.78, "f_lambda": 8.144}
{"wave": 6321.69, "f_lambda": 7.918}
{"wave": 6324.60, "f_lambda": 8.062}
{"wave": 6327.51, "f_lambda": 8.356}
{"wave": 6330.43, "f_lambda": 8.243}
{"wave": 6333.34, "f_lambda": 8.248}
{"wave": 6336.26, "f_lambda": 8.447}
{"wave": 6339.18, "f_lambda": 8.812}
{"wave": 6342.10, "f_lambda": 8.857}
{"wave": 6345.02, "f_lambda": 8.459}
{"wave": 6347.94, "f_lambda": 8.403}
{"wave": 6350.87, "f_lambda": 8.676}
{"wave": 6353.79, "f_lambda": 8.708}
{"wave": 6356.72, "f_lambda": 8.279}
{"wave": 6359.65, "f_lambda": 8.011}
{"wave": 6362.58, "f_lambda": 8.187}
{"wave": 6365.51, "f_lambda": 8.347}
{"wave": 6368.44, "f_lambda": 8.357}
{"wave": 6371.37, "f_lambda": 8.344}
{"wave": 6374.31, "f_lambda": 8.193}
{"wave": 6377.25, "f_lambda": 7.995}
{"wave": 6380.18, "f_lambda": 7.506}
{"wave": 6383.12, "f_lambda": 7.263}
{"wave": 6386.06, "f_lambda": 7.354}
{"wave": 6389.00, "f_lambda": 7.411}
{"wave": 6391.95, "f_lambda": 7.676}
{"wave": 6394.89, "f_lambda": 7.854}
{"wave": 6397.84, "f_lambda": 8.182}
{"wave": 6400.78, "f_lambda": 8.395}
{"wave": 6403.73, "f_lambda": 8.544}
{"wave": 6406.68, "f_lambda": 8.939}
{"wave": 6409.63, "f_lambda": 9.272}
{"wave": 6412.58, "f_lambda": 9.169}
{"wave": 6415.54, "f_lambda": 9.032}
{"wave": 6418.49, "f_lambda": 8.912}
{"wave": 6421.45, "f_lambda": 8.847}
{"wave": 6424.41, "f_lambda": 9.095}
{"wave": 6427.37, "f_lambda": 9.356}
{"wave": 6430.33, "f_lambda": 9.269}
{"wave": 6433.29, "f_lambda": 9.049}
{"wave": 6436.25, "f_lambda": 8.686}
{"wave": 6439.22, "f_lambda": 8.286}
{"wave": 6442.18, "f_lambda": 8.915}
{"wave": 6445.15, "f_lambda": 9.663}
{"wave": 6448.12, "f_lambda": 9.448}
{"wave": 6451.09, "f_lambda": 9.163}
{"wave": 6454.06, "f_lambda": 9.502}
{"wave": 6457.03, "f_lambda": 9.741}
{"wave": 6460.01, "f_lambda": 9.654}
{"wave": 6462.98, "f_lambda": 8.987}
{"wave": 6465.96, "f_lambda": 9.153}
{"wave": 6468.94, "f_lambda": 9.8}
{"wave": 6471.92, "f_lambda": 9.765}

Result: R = 8.95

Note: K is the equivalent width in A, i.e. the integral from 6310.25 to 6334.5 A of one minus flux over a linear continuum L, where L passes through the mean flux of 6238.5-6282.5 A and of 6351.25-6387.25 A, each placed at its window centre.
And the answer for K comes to -3.0 A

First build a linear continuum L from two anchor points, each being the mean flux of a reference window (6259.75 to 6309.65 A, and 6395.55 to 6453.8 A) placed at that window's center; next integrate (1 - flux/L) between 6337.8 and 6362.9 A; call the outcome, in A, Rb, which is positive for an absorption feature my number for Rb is -1.9 A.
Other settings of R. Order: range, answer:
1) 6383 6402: 7.76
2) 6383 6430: 8.51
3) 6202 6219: 6.24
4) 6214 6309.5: 6.32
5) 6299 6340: 7.98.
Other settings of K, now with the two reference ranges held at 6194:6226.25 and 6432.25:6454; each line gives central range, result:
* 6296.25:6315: -0.6 A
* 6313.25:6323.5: -1.0 A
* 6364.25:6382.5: 0.1 A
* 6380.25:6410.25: 1.5 A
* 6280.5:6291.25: -0.4 A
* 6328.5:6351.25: -2.4 A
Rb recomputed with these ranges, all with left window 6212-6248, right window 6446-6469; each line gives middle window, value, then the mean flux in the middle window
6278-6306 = -2.5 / 7.18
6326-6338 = -1.8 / 8.33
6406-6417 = -0.6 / 9.11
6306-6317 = -1.6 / 7.95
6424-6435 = -0.3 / 9.2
